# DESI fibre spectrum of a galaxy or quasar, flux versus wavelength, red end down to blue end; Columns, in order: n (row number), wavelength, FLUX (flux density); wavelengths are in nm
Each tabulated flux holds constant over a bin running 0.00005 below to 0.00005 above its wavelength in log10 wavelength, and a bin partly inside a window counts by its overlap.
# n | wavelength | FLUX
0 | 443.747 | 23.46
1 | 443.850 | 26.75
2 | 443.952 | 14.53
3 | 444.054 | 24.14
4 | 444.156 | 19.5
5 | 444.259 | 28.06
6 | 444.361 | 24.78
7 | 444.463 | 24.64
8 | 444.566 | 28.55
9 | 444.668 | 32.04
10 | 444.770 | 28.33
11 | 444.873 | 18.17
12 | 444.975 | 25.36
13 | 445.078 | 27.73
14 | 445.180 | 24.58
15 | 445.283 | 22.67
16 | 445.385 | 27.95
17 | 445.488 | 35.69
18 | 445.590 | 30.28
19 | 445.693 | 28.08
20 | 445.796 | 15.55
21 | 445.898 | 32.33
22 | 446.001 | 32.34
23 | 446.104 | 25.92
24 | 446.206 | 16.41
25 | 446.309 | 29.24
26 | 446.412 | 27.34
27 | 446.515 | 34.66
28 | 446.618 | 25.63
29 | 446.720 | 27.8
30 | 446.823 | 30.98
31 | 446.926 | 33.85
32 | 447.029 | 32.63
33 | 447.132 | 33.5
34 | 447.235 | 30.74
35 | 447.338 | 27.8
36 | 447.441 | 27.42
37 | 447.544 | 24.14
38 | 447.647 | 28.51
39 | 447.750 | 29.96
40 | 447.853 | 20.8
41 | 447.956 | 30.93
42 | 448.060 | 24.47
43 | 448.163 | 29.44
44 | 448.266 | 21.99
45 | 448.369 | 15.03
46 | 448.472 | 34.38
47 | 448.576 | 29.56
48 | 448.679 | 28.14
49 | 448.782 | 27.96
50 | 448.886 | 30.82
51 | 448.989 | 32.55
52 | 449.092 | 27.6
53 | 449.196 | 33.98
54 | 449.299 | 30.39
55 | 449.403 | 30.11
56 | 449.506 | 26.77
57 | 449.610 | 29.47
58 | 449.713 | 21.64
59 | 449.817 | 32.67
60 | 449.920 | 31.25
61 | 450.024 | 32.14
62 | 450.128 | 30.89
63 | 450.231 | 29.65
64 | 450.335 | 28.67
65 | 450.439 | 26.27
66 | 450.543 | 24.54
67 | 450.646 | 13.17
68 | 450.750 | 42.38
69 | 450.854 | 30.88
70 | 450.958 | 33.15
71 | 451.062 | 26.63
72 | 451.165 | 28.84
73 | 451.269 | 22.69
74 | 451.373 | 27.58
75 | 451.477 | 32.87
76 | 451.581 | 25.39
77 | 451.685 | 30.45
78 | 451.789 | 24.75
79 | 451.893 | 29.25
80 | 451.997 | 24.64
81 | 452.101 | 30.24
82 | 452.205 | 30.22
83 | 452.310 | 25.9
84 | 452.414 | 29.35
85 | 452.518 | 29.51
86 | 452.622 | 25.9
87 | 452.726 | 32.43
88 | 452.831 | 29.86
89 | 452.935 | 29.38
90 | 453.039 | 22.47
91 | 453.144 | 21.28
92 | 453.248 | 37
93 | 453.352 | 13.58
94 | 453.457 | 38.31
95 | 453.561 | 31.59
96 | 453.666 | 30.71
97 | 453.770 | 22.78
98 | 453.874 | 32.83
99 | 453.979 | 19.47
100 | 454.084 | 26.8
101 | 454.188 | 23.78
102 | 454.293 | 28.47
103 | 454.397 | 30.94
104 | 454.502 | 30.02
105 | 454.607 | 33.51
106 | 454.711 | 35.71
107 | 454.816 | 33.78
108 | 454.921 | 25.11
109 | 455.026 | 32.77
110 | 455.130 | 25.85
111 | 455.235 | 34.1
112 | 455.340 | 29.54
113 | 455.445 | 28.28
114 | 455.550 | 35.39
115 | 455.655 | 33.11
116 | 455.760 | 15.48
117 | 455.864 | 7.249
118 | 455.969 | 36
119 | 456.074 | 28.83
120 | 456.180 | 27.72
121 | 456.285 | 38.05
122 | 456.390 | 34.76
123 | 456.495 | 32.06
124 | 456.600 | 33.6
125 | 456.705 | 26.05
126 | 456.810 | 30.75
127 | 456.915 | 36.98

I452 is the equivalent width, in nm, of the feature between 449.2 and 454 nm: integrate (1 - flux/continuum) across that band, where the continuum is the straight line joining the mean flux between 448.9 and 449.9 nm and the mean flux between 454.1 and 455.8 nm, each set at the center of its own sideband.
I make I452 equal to 0.21 nm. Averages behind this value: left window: 29.6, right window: 29.8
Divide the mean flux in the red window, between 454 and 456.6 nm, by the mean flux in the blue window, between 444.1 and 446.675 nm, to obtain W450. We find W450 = 1.1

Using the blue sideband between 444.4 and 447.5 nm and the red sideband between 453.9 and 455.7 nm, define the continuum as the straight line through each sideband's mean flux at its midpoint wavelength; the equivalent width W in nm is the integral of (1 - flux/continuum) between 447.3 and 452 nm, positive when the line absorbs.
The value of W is 0.09 nm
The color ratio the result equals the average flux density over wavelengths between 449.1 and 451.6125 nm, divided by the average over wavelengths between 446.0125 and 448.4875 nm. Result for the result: 1.04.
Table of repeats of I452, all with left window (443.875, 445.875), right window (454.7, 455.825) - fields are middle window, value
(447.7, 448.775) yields 0.01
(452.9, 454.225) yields 0.09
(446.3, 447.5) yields -0.18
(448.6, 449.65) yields -0.11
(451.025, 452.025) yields 0.02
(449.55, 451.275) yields -0.07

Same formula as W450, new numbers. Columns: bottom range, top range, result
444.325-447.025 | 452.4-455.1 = 1.05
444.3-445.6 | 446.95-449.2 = 1.05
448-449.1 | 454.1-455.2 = 1.09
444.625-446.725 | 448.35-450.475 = 1.08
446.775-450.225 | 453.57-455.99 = 0.98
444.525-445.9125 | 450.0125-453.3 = 1.06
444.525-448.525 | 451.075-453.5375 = 1.02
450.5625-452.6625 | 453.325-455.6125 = 1.05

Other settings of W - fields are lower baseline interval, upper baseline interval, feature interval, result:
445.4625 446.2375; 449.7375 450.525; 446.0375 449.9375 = 0.00 nm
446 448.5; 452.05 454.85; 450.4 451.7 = 0.01 nm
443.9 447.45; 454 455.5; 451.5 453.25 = 0.06 nm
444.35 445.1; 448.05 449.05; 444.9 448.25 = -0.12 nm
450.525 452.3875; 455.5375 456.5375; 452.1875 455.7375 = -0.08 nm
